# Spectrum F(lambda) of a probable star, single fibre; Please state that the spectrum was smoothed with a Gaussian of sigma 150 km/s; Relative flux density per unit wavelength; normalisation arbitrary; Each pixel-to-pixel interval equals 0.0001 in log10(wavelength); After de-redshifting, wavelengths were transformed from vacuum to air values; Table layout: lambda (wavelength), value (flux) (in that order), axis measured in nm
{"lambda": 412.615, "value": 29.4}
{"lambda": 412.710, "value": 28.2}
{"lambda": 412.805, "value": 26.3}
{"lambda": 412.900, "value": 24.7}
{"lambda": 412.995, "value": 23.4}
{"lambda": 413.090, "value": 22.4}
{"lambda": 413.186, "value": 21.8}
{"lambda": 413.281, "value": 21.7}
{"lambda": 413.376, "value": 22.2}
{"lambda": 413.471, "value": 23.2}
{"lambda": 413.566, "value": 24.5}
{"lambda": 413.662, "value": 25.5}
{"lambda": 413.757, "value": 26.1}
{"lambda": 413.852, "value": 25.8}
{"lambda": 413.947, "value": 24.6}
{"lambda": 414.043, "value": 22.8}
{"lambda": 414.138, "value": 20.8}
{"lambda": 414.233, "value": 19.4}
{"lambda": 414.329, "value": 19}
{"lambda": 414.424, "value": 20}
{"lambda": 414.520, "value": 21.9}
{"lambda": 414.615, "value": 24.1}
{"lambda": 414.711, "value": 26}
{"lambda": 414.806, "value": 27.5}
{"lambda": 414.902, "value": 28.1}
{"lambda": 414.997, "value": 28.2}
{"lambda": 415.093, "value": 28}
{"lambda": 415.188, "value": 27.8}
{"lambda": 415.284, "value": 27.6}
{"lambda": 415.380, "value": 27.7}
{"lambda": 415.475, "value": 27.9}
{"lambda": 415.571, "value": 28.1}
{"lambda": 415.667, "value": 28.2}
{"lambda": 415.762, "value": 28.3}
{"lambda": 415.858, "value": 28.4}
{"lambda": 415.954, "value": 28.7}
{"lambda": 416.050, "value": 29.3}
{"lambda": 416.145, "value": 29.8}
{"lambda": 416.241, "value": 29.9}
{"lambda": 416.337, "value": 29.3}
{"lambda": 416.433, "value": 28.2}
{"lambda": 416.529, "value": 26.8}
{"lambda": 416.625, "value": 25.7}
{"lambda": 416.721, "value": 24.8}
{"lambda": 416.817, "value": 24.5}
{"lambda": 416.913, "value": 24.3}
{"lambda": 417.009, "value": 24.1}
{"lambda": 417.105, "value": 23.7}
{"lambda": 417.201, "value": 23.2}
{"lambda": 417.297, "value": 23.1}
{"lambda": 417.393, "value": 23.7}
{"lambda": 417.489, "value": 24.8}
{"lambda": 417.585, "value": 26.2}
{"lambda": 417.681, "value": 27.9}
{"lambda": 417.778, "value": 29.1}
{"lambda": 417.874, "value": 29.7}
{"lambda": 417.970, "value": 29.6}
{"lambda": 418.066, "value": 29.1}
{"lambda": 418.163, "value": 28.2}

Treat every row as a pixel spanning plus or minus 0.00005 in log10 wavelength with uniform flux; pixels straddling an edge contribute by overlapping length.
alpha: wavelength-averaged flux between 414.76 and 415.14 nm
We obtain 27.9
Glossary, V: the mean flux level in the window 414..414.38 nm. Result 20.5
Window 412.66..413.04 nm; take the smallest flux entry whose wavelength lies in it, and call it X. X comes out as 23.4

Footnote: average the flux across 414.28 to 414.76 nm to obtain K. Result 22.2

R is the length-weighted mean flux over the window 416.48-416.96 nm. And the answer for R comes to 25.2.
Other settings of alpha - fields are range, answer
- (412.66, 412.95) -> 26.4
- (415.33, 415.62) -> 27.9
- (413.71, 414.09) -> 24.8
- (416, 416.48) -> 29.3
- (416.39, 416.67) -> 26.9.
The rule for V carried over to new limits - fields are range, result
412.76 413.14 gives 24.1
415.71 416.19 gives 28.9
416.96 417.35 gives 23.5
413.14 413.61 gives 22.7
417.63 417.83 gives 28.4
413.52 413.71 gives 24.9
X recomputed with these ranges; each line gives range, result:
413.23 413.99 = 21.7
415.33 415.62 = 27.7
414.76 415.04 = 27.5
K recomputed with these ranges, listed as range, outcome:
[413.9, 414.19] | 22.7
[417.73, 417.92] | 29.4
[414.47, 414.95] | 25.5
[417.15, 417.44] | 23.4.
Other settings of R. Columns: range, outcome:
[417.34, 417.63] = 24.9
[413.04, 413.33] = 21.9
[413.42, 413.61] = 23.9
